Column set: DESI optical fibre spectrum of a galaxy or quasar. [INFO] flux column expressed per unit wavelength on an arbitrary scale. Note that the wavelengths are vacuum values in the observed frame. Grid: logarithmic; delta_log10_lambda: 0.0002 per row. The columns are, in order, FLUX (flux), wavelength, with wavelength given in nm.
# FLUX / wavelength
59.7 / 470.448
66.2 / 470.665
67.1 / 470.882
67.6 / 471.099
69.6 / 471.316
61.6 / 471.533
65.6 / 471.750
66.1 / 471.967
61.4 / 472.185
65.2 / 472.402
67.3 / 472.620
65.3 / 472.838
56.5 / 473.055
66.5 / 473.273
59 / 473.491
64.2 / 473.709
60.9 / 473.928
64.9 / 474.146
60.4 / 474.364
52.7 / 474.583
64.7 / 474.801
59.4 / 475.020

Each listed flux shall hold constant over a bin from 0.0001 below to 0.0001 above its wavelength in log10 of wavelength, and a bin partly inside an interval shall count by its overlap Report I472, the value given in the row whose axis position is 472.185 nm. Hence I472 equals 61.4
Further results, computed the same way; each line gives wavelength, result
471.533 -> 61.6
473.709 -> 64.2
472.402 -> 65.2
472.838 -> 65.3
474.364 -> 60.4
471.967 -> 66.1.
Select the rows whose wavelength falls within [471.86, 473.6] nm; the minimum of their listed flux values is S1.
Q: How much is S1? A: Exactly 56.5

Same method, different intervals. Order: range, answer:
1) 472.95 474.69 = 52.7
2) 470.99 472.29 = 61.4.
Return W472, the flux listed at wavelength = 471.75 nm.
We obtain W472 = 65.6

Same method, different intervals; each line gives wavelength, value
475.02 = 59.4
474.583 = 52.7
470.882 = 67.1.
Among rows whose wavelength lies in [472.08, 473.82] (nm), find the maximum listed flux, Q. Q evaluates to 67.3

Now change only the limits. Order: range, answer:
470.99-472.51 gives 69.6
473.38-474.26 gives 64.9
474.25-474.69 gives 60.4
